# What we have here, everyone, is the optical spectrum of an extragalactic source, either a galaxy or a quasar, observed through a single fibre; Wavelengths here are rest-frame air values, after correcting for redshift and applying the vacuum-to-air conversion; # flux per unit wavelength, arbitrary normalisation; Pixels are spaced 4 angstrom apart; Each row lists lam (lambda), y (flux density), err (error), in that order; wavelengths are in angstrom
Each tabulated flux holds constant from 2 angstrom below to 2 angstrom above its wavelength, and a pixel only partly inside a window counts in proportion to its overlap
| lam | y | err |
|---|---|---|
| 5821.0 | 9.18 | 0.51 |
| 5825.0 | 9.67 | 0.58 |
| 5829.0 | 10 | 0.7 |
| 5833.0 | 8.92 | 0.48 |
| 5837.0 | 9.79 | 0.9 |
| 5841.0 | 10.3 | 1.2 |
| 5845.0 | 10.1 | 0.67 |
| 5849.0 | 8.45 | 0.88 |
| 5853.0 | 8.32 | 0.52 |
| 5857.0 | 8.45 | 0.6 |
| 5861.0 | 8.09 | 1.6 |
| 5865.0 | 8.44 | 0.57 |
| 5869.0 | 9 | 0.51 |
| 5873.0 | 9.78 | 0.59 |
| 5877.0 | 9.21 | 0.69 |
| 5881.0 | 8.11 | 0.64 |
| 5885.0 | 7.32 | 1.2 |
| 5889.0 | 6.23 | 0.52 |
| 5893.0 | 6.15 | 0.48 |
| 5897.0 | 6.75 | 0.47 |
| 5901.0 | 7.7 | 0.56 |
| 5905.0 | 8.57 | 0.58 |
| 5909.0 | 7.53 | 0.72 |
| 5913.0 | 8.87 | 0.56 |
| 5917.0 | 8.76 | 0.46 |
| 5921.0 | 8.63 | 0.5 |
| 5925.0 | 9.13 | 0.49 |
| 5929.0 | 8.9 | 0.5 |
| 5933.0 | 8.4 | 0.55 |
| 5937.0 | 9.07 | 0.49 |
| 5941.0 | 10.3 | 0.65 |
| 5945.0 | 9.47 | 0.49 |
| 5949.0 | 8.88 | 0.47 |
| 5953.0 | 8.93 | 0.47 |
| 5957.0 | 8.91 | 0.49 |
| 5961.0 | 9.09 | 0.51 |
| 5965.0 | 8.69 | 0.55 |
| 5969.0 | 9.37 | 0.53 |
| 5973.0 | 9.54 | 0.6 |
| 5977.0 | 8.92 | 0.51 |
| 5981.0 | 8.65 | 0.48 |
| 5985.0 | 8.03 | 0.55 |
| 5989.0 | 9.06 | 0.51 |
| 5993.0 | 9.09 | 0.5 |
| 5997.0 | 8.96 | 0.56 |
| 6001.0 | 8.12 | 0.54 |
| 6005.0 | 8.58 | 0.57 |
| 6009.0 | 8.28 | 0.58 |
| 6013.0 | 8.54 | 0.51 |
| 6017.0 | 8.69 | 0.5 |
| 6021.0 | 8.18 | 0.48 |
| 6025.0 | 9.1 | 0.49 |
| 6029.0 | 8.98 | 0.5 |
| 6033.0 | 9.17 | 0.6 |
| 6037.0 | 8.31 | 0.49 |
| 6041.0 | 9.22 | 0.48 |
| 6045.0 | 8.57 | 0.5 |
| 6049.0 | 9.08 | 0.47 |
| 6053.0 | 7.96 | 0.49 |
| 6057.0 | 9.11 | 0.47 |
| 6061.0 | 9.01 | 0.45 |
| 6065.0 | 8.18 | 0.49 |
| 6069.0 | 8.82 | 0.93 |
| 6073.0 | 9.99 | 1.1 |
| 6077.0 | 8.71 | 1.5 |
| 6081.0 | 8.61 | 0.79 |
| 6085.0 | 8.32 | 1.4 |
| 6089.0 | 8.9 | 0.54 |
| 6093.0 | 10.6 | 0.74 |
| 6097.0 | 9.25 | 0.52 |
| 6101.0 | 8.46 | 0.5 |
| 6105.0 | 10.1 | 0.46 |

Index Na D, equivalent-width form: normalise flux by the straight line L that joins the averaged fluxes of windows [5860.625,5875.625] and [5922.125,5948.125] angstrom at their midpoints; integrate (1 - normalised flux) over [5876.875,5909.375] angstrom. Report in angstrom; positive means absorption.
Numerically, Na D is 5.8 angstrom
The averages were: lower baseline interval 8.92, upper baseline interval 9.18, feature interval 7.41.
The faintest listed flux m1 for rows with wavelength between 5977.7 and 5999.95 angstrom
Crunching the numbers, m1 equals 8.03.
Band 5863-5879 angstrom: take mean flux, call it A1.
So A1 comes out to 9.11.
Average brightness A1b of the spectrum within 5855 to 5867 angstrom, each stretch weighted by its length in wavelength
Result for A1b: 8.33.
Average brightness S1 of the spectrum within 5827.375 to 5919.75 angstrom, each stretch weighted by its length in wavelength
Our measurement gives 8.47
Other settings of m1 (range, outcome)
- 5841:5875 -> 8.09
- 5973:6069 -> 7.96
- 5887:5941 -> 6.15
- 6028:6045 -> 8.31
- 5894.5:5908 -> 6.75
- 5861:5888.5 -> 7.32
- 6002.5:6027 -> 8.18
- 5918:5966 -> 8.4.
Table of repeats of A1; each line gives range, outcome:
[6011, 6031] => 8.7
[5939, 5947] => 9.89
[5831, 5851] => 9.51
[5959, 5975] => 9.17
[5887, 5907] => 7.08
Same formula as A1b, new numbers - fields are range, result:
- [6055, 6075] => 9.02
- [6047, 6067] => 8.67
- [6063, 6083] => 8.86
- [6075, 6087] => 8.55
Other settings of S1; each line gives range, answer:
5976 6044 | 8.69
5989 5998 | 9.04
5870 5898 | 7.73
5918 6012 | 8.91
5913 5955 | 9.04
